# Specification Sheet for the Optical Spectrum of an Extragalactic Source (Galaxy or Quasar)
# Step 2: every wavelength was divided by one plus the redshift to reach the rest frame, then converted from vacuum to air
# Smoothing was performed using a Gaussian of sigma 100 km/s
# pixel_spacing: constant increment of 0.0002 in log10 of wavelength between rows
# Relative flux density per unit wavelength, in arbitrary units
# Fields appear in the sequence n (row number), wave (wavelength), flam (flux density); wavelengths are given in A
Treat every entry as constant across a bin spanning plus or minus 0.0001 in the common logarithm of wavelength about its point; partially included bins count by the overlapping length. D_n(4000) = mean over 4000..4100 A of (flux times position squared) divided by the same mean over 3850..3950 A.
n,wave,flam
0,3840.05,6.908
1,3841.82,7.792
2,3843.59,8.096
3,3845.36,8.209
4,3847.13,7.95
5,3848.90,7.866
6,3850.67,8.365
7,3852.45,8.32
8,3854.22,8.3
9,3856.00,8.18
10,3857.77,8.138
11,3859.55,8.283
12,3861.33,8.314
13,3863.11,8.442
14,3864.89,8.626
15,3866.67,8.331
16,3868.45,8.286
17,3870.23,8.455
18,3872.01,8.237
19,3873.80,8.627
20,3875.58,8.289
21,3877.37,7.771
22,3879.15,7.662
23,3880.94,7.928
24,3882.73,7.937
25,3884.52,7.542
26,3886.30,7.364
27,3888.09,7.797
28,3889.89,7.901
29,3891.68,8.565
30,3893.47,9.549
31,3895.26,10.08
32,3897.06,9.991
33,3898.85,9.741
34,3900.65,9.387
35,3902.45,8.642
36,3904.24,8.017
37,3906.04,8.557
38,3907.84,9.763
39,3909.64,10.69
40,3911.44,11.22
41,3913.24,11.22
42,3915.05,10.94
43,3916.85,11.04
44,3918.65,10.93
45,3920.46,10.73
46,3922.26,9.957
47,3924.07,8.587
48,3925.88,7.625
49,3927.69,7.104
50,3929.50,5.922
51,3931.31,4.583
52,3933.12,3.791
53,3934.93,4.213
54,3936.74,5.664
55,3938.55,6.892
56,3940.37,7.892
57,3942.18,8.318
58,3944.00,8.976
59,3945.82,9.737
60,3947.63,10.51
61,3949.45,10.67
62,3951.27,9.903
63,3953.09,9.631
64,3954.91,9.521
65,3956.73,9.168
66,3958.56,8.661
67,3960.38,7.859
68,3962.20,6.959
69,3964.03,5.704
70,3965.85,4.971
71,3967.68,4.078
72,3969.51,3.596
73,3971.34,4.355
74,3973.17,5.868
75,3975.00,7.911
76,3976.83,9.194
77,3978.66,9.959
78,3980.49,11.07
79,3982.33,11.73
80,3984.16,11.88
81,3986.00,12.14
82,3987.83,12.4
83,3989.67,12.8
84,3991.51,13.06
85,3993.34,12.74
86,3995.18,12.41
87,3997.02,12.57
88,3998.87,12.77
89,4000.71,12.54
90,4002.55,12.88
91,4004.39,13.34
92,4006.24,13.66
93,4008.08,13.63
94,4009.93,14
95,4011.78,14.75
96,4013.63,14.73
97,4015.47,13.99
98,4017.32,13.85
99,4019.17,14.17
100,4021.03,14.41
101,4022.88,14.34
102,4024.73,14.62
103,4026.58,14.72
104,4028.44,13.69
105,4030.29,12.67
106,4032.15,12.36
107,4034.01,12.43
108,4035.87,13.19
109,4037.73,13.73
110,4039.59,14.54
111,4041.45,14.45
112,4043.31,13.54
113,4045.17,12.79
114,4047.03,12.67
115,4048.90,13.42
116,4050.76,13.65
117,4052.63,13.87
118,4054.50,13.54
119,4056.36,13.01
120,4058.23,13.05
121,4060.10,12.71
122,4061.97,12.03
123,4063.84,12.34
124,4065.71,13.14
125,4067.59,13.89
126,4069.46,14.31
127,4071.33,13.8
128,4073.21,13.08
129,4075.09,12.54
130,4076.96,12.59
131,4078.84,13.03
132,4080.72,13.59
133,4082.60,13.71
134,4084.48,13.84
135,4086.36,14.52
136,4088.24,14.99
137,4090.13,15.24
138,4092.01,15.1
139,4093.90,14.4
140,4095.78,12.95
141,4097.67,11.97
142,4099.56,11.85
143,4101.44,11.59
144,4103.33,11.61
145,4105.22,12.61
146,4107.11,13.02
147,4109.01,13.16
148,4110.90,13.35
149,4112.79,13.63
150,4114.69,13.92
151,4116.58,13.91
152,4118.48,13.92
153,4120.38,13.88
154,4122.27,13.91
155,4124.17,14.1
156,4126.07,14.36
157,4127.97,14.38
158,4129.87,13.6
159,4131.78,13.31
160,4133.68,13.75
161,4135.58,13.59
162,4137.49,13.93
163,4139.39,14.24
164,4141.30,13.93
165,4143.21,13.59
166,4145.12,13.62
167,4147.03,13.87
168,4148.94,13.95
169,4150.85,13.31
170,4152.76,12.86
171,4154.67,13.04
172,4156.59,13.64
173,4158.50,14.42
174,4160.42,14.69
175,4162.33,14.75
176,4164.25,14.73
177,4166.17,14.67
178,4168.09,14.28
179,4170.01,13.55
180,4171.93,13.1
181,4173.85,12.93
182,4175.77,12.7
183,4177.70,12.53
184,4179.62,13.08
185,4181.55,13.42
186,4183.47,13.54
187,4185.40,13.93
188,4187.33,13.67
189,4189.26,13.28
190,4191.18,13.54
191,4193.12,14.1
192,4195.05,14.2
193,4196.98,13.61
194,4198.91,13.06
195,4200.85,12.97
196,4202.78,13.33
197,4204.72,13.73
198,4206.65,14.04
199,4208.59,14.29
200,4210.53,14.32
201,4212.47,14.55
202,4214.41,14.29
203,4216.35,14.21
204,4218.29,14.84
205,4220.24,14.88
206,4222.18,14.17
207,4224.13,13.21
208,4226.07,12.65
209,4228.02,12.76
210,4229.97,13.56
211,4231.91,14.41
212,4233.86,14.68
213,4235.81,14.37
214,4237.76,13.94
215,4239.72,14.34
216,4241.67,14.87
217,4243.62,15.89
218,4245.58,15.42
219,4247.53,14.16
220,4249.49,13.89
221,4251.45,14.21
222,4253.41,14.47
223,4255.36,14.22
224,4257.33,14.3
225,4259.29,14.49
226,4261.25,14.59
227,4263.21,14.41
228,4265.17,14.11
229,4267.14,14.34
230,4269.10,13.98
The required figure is 1.7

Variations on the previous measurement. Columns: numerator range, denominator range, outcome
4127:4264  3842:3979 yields 1.95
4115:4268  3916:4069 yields 1.40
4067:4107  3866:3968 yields 1.73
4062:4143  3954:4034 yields 1.27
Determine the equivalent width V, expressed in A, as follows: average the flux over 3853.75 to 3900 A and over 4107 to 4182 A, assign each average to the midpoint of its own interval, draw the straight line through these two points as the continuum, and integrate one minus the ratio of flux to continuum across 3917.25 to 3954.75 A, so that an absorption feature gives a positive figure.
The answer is 5.6 A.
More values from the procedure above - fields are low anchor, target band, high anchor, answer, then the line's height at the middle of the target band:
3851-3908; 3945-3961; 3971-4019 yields 1.8 A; 10.8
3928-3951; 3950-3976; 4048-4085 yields 4.0 A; 8.43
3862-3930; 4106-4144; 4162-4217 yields -3.3 A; 12.7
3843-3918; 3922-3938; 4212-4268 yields 5.5 A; 9.51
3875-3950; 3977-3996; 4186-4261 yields -3.9 A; 9.87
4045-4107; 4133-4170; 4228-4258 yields -0.4 A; 13.8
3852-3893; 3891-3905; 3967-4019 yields -0.7 A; 8.85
